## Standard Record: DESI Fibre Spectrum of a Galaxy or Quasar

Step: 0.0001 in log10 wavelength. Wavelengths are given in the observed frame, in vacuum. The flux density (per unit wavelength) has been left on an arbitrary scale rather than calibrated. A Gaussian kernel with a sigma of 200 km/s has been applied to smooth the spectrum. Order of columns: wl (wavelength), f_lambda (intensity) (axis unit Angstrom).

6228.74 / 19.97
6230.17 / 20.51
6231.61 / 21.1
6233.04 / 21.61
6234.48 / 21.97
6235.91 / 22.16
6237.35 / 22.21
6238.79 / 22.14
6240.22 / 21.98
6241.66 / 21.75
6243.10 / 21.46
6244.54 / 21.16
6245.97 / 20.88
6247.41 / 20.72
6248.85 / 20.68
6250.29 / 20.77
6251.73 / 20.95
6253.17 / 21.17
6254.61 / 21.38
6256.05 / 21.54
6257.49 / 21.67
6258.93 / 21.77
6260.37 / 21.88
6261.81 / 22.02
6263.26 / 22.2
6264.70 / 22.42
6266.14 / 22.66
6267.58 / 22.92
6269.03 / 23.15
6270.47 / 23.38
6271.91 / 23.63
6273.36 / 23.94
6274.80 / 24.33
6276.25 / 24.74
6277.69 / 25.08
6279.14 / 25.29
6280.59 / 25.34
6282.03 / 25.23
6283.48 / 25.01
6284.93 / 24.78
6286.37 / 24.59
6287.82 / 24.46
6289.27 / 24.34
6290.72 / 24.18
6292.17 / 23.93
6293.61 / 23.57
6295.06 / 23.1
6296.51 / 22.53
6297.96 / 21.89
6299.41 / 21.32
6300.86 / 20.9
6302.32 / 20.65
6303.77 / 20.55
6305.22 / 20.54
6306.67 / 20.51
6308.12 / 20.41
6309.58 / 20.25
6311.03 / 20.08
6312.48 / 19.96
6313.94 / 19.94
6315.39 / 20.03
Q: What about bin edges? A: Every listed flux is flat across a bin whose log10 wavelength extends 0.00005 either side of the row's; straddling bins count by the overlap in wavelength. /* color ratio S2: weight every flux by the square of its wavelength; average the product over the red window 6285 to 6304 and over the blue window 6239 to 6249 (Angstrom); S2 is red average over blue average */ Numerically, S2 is 1.09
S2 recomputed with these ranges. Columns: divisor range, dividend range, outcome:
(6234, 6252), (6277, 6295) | 1.16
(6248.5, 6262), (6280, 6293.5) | 1.16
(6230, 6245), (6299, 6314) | 0.96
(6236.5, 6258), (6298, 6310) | 0.99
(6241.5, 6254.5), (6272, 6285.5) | 1.19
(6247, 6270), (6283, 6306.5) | 1.06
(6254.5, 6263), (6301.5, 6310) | 0.96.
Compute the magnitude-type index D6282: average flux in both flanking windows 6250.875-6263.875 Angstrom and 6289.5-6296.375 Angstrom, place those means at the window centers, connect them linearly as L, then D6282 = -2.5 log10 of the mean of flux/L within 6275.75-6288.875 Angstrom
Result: -0.09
